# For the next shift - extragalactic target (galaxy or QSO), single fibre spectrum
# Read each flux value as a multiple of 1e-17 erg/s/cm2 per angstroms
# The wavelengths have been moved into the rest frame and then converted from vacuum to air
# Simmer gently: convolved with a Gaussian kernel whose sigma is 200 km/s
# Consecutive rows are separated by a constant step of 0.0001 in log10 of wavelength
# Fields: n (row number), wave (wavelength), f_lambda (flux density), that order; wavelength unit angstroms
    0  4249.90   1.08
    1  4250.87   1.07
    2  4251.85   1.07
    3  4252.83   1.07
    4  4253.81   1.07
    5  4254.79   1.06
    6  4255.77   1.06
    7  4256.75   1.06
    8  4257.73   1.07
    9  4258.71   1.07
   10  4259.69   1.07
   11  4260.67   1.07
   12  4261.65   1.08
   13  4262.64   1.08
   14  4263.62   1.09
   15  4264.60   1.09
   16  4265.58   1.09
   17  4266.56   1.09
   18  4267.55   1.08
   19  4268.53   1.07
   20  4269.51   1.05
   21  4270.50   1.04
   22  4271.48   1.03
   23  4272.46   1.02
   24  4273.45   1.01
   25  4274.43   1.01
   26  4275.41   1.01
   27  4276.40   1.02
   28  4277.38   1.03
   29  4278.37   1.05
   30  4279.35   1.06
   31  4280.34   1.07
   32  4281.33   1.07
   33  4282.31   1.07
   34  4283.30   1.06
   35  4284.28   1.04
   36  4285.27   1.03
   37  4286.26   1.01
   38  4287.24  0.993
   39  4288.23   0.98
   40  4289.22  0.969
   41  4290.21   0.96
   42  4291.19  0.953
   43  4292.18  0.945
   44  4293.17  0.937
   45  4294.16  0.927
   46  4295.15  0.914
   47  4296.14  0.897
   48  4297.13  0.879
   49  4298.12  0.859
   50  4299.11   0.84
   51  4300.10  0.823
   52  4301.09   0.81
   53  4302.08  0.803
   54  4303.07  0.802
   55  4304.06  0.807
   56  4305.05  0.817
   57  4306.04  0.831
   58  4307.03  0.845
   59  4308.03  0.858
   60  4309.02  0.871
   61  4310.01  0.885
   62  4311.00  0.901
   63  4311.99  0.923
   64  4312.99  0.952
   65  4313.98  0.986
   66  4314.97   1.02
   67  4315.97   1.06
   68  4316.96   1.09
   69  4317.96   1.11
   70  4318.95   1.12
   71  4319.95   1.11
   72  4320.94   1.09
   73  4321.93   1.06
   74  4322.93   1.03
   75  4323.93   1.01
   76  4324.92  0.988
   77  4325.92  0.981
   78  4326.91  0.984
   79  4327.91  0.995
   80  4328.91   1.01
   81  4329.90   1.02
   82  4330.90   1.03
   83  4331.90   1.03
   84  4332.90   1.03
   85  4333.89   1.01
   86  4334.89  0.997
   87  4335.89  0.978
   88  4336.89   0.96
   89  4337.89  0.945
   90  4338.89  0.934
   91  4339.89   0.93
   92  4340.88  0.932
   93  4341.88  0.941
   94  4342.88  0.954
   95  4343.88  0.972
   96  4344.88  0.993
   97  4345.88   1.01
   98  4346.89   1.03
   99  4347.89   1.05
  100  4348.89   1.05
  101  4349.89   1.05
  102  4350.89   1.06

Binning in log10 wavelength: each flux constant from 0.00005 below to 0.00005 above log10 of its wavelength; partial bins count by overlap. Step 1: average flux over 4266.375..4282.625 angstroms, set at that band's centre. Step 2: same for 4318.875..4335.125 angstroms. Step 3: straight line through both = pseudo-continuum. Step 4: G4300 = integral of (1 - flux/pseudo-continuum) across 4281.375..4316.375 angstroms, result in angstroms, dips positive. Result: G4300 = 3.84 angstroms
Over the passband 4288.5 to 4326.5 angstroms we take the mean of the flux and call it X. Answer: 0.939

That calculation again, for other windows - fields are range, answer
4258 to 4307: 0.985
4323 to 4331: 1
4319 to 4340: 1.01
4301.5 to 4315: 0.874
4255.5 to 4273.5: 1.07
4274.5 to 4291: 1.02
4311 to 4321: 1.04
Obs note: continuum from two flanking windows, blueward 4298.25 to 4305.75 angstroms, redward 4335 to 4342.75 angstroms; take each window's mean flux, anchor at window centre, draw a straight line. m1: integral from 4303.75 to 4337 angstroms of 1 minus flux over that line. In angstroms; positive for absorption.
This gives -3.8 angstroms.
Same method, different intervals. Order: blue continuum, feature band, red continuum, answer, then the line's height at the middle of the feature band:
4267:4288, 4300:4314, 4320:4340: 2.22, 1.02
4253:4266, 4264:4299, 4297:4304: -2.47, 0.941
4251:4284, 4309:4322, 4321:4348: -0.06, 1.01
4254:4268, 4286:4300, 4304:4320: 0.97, 0.998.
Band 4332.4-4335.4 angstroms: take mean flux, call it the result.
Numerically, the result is 1.01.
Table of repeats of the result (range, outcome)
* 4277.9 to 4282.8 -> 1.06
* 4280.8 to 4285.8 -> 1.05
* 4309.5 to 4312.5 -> 0.903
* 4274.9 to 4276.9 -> 1.02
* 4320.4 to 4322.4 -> 1.08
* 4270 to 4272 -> 1.03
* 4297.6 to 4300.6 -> 0.841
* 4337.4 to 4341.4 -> 0.937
